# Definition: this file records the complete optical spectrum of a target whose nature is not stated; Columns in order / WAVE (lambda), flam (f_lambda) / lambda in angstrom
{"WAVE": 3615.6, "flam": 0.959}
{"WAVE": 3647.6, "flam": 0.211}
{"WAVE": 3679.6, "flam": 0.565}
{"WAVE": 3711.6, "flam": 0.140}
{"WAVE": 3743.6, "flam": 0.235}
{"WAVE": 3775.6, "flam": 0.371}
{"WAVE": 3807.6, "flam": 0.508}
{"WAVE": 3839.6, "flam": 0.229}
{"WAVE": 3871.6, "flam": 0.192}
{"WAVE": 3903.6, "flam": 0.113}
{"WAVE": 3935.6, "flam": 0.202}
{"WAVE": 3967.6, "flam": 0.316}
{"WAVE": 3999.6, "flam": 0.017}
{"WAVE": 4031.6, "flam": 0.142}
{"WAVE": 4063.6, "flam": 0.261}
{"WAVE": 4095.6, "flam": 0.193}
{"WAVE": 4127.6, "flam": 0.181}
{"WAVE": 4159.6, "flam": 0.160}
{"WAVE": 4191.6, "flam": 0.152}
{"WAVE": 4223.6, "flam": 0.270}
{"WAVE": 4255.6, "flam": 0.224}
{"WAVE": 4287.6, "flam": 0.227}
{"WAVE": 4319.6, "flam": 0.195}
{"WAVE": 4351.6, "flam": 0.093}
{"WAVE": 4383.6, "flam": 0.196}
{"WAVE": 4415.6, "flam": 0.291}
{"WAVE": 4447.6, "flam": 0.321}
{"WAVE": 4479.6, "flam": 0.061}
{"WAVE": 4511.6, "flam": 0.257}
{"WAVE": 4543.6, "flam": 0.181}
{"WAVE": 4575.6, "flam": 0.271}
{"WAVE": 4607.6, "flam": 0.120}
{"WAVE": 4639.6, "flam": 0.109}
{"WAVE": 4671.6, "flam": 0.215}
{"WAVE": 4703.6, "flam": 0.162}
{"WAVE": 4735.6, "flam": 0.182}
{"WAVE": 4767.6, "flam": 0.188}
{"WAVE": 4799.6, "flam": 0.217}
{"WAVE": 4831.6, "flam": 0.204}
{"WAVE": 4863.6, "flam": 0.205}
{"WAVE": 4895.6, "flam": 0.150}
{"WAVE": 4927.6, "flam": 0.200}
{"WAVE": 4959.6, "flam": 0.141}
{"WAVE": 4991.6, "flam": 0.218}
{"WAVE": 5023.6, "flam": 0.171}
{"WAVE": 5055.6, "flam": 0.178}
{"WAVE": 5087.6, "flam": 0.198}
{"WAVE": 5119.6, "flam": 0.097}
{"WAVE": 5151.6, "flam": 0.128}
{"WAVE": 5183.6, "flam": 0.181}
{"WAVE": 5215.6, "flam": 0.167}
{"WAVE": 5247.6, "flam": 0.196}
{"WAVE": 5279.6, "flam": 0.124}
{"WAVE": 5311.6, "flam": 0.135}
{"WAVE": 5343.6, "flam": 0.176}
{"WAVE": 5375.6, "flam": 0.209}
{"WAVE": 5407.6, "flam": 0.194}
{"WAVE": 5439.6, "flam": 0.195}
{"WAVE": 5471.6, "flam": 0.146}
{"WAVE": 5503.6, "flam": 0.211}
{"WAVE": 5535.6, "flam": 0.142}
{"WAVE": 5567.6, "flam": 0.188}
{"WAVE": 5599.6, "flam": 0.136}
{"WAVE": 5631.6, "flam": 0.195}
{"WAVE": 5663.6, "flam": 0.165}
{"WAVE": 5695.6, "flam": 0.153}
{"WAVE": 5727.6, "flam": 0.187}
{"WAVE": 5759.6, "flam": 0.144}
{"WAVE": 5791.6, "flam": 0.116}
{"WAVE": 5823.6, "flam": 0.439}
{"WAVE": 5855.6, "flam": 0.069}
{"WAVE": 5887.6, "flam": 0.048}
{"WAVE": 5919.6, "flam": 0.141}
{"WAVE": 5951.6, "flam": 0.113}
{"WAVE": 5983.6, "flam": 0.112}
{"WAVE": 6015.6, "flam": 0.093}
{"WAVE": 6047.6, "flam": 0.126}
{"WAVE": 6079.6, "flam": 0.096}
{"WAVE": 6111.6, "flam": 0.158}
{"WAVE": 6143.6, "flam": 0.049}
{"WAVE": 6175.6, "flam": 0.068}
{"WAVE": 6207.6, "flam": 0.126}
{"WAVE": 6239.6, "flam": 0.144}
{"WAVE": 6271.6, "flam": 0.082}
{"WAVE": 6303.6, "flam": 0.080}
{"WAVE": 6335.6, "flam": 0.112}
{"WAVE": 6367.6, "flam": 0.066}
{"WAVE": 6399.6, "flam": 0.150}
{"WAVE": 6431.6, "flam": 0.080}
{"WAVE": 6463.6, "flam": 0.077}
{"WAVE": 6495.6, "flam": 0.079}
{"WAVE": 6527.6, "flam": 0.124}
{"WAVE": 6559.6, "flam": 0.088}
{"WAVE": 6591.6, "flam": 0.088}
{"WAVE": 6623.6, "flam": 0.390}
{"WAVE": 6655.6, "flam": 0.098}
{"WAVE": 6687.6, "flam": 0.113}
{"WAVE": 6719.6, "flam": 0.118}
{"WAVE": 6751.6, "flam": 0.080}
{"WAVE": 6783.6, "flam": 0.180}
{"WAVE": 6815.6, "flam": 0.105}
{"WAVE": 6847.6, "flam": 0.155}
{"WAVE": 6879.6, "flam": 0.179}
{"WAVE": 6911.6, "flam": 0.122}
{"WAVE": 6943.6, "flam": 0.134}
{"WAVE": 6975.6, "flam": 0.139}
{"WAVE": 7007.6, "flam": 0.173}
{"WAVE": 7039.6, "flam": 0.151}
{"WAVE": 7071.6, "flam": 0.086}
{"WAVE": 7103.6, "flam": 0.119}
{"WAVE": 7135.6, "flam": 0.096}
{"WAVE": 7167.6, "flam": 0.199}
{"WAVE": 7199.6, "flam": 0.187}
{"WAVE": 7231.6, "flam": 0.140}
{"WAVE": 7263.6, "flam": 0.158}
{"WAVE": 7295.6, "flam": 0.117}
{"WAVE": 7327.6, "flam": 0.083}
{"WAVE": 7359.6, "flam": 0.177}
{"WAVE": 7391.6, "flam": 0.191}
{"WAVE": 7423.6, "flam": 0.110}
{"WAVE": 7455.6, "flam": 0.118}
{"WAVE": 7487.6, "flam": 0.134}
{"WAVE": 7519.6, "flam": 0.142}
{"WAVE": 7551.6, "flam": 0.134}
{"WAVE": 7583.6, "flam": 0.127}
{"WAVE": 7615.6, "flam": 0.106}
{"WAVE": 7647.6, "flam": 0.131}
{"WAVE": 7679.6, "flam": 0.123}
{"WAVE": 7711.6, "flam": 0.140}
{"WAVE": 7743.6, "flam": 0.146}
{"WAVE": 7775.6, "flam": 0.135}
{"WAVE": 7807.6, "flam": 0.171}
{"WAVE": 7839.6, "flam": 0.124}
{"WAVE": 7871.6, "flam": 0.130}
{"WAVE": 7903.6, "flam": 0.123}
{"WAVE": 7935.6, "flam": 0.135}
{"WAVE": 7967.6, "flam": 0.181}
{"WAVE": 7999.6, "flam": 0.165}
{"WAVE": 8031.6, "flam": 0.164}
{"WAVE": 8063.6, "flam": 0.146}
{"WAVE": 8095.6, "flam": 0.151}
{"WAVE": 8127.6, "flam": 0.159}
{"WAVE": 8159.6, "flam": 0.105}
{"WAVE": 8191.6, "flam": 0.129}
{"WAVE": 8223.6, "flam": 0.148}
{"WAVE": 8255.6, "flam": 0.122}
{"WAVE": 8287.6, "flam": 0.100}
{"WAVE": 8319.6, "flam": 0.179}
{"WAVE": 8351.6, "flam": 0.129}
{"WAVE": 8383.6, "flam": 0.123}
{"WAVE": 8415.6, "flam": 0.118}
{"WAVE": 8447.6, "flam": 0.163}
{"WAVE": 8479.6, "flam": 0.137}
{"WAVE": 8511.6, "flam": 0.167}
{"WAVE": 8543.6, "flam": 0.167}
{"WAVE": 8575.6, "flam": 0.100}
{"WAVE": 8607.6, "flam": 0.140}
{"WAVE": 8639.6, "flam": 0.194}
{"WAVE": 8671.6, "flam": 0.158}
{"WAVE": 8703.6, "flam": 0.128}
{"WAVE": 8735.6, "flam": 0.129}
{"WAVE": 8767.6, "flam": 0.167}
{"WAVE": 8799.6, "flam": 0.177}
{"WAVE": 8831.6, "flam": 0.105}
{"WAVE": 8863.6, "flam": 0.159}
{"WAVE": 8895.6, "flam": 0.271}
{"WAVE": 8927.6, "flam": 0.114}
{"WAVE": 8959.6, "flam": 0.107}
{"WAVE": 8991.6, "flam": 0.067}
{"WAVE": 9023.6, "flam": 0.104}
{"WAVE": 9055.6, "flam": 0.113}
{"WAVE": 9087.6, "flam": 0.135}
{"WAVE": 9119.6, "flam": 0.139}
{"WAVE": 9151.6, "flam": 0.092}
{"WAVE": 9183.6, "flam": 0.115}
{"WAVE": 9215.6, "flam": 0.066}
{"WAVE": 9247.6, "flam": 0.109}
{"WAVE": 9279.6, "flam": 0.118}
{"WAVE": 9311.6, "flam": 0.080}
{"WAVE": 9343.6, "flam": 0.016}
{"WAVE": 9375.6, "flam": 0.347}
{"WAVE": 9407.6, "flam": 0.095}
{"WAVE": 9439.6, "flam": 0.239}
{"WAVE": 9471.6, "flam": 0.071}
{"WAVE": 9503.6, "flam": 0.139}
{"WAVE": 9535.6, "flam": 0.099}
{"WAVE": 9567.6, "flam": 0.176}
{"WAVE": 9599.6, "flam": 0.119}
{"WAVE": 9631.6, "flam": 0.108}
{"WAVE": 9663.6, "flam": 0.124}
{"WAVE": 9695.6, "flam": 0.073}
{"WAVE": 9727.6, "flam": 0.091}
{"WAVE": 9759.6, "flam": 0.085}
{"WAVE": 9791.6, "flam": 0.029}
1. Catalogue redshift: 0.775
